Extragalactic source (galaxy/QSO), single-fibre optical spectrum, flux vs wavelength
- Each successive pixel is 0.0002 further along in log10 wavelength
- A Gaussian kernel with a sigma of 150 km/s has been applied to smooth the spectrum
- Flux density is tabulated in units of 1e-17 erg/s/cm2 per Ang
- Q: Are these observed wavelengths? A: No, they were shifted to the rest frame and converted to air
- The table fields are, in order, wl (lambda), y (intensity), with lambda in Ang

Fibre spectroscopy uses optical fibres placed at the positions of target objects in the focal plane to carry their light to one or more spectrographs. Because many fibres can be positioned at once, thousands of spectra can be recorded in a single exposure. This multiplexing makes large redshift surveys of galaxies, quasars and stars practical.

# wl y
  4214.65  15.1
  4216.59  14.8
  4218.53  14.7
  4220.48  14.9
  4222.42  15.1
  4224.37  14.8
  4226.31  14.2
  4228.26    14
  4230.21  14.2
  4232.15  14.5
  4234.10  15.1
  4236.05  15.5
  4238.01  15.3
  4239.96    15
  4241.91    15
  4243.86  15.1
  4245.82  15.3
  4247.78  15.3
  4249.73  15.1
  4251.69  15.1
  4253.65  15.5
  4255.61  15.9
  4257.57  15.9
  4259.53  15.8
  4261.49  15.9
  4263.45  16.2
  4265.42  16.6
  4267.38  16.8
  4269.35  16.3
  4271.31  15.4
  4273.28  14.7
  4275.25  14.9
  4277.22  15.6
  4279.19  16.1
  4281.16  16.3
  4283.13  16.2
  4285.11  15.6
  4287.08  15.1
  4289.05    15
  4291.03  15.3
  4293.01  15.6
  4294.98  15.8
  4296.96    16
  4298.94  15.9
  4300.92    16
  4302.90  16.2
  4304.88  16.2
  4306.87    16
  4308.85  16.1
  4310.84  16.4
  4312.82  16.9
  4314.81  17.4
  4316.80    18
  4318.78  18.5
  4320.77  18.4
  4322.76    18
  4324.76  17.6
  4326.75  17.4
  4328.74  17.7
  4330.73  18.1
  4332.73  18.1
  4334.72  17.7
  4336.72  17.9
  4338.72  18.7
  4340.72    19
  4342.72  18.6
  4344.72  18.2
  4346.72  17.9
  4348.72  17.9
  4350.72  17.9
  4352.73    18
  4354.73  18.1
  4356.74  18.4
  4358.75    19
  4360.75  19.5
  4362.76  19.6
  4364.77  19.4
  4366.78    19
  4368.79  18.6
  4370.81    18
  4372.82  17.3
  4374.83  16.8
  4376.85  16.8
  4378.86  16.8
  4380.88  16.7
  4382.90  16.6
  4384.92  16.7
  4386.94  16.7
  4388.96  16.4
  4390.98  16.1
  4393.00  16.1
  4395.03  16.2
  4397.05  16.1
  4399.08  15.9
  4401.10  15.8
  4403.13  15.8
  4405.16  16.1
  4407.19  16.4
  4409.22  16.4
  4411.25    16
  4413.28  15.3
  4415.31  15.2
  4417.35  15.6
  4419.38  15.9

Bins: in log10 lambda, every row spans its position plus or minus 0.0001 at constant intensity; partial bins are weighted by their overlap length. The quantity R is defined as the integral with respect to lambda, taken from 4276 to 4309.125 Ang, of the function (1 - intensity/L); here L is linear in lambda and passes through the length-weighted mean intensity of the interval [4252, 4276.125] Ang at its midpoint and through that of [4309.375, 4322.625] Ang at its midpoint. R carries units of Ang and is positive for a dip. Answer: 1.9 Ang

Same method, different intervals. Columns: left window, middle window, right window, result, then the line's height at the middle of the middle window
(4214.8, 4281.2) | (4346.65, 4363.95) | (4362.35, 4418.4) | -2.3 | 16.4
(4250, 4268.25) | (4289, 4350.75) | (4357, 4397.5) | -1.9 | 16.7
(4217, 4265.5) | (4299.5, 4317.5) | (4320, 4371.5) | 0.7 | 17.2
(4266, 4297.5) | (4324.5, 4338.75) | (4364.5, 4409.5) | -1.5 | 16.2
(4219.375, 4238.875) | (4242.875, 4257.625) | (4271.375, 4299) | -0.3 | 15.1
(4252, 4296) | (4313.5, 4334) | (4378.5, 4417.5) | -2.6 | 15.9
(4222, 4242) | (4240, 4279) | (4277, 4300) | -0.9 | 15.2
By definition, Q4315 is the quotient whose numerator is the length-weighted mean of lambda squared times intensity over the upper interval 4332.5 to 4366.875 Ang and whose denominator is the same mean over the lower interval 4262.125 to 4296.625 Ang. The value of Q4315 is 1.21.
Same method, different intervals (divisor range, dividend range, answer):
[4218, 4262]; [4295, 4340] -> 1.18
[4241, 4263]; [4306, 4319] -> 1.13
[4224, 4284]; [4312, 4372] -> 1.23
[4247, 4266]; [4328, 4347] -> 1.20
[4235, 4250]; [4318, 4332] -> 1.23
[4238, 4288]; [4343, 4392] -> 1.19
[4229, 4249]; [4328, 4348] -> 1.27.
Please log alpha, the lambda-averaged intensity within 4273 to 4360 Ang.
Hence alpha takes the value 17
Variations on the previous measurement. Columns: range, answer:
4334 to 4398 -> 17.7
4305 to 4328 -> 17.3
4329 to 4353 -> 18.2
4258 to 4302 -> 15.8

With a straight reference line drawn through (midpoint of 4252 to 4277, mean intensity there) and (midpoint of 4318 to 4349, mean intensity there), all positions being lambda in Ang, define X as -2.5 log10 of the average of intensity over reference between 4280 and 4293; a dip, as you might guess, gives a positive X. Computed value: 0.06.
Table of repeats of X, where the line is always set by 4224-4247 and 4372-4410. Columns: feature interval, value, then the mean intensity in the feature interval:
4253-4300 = -0.04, 15.8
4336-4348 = -0.16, 18.4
